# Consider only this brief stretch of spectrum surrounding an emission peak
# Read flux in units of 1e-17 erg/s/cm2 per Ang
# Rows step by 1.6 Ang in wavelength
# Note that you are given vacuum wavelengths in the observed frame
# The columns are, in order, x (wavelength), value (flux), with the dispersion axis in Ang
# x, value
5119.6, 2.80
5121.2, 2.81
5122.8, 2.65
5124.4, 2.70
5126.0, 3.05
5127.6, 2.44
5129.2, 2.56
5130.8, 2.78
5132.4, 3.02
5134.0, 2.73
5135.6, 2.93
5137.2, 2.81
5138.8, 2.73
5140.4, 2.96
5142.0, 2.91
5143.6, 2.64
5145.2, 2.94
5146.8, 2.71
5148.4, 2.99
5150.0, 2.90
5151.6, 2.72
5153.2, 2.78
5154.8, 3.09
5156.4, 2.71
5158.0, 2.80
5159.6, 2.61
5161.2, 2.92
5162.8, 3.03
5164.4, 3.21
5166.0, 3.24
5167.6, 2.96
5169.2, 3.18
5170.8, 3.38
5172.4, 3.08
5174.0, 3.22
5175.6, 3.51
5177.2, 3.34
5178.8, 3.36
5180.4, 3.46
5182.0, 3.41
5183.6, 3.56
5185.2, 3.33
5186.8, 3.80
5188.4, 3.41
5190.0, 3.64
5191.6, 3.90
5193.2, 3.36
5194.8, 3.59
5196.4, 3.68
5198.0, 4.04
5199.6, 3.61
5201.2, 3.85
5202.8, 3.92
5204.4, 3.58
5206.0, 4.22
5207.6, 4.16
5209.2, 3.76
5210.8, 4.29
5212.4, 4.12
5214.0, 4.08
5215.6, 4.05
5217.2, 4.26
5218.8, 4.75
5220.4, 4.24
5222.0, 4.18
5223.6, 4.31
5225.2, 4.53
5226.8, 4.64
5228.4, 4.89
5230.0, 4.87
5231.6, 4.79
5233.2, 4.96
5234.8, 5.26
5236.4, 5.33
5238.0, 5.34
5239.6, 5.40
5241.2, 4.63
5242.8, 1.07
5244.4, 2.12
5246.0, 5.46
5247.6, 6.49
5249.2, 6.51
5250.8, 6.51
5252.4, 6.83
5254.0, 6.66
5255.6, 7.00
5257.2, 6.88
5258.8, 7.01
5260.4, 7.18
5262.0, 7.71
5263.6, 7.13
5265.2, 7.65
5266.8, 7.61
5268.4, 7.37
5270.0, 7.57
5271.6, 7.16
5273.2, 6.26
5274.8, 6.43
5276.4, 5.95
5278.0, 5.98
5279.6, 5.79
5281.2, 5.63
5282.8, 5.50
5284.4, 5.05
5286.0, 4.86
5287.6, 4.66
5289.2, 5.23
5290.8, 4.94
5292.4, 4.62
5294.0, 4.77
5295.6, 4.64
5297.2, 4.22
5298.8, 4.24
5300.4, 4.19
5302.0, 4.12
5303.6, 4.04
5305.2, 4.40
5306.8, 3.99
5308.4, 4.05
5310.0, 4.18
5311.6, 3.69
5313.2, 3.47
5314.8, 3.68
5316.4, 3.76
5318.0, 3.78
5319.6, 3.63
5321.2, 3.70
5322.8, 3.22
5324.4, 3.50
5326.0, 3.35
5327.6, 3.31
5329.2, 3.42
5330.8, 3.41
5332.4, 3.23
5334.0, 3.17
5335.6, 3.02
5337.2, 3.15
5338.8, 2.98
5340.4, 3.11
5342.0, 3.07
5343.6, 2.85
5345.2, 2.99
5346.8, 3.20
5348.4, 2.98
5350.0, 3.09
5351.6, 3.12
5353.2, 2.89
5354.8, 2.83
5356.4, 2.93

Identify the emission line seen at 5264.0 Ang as C IV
